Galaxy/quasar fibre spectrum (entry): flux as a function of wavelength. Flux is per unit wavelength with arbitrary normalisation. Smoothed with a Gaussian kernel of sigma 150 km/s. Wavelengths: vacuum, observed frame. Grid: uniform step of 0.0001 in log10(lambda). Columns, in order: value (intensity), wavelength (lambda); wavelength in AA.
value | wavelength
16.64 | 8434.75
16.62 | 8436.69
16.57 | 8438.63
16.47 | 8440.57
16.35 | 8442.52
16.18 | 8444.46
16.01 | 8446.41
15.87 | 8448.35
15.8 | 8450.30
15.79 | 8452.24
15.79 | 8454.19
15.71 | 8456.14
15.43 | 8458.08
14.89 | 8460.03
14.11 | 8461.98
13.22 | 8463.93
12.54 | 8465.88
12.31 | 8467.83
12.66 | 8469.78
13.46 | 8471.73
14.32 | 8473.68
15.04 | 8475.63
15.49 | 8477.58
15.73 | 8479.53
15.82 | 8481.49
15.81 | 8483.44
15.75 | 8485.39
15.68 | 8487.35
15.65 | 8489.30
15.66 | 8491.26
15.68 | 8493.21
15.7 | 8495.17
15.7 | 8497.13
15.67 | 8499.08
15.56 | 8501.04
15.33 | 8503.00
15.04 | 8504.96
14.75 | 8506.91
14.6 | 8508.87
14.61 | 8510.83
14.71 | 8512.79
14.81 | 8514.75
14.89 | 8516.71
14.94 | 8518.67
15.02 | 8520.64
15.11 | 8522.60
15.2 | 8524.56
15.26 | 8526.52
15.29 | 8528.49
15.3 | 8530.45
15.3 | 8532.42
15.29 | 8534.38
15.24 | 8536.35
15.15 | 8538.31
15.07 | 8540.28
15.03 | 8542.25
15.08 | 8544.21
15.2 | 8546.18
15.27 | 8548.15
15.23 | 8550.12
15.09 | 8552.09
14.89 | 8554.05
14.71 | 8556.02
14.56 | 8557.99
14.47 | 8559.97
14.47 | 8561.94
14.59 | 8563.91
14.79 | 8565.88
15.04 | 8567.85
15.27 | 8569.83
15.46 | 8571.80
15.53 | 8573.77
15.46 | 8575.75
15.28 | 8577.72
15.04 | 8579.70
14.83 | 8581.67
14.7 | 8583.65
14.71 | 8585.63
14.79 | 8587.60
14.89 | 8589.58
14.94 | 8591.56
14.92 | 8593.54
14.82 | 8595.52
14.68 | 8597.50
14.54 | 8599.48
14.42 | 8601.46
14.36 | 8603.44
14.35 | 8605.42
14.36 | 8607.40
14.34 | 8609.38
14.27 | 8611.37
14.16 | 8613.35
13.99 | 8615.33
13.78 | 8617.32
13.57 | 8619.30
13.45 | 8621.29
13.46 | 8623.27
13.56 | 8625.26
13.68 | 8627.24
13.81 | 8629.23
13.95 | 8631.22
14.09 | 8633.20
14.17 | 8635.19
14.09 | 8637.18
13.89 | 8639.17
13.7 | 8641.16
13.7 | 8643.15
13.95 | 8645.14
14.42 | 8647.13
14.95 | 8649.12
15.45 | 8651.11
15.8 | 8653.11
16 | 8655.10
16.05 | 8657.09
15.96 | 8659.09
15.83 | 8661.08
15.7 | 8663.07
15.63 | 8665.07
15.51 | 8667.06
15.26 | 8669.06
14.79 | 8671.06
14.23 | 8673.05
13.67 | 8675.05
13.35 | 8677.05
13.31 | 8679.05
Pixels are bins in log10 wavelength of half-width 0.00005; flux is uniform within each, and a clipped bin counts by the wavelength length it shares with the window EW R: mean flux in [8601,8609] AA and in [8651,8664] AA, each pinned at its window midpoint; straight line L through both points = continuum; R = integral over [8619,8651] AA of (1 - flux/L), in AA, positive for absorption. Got 2.7 AA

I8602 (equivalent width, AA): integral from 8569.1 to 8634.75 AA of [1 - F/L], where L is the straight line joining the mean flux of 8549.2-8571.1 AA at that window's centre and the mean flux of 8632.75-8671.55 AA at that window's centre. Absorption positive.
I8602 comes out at 1.9 AA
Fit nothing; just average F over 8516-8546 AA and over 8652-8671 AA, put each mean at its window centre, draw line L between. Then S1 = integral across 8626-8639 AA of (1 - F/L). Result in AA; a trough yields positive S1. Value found 1.4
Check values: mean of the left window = 15.1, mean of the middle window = 14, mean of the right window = 15.7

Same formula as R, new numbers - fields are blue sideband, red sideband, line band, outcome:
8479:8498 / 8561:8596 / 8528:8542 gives 0.1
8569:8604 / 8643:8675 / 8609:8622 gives 1.0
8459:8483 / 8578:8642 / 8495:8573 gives -4.6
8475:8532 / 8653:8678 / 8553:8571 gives 0.6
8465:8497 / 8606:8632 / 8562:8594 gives -1.9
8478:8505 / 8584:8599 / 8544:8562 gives 0.3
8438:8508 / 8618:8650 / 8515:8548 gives -0.9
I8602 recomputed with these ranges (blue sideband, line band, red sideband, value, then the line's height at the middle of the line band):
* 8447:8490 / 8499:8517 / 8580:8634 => -0.3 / 14.7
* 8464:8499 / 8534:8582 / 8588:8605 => -1.0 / 14.7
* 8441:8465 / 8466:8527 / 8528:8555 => 1.2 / 15.3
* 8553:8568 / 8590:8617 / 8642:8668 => 0.9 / 15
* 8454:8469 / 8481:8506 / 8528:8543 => -1.7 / 14.6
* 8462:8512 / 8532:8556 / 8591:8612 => -0.7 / 14.7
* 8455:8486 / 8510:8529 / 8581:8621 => -0.6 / 14.5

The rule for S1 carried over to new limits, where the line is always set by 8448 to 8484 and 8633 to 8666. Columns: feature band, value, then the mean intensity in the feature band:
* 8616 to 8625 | 0.8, 13.6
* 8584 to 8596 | 0.0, 14.8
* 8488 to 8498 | -0.6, 15.7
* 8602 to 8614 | 0.4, 14.3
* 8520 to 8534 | -0.4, 15.2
